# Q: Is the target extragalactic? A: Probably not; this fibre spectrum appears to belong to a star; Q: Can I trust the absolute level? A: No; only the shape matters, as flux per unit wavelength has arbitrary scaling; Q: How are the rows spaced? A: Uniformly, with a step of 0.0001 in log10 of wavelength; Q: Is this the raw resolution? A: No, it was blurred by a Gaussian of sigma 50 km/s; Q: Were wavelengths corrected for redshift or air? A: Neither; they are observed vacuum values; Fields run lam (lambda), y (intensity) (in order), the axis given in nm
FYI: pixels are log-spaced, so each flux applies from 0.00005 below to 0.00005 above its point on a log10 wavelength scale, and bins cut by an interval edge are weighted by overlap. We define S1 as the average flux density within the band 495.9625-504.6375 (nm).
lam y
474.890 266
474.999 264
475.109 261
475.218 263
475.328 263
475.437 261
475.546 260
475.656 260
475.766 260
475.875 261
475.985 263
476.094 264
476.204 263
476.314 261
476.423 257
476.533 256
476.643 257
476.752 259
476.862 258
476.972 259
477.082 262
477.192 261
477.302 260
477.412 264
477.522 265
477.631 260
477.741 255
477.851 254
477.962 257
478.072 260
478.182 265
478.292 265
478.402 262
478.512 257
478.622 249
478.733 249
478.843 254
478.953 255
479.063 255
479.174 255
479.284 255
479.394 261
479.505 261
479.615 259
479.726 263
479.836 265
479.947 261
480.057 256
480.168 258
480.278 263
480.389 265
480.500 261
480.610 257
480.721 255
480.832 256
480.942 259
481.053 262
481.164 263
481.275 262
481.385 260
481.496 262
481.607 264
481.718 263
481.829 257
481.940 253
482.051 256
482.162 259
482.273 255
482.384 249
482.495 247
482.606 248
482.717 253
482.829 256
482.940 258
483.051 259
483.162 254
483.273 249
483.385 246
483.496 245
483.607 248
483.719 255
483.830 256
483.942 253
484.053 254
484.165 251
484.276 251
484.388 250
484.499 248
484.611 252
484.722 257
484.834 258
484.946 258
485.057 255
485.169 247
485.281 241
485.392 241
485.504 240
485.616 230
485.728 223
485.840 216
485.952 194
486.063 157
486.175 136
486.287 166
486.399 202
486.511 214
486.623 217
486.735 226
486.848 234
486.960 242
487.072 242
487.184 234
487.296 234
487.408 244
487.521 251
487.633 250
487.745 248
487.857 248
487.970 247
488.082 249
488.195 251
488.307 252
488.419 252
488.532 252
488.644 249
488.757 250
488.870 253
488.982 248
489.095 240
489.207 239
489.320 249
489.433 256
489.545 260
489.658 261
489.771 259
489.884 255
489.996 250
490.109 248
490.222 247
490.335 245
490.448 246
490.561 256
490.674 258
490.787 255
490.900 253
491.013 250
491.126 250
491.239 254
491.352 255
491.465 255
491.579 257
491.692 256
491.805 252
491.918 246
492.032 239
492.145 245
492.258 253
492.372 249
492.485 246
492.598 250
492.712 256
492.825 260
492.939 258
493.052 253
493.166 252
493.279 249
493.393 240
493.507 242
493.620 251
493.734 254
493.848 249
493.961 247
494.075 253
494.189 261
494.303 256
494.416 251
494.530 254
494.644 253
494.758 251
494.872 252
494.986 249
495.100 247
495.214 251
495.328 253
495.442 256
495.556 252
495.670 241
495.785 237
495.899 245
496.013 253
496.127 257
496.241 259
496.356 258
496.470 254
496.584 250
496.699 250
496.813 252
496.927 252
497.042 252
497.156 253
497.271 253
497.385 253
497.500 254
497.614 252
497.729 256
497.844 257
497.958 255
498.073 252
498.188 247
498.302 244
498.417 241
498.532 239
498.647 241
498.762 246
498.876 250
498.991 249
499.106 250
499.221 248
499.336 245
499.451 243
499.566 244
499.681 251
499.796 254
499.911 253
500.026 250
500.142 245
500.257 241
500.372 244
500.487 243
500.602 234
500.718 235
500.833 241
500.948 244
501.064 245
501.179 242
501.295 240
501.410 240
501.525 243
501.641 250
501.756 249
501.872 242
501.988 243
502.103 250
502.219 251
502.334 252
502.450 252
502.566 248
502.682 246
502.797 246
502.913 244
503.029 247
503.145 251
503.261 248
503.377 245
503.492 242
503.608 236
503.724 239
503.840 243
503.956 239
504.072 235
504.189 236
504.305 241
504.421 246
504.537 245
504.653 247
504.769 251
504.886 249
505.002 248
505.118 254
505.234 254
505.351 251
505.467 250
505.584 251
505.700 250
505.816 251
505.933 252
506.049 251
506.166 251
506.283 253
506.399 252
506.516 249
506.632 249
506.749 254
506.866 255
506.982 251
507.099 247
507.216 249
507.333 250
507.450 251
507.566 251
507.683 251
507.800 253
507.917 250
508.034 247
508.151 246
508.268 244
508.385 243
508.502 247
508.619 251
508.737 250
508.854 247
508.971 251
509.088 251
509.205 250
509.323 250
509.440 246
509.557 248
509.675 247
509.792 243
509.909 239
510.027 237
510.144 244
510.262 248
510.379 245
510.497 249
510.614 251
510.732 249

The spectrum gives 247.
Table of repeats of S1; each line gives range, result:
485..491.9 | 240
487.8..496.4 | 251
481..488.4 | 242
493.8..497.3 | 252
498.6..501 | 245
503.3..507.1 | 248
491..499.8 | 251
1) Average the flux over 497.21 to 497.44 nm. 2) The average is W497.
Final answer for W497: 253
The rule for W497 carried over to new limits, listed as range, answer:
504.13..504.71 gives 243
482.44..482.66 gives 248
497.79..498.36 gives 251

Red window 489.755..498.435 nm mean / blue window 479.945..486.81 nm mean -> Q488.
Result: 1.03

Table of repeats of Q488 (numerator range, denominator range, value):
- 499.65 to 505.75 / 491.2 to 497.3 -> 0.98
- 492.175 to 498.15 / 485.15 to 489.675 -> 1.08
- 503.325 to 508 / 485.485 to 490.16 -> 1.06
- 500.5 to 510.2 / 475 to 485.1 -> 0.96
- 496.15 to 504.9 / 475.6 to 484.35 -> 0.96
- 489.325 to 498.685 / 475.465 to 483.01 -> 0.97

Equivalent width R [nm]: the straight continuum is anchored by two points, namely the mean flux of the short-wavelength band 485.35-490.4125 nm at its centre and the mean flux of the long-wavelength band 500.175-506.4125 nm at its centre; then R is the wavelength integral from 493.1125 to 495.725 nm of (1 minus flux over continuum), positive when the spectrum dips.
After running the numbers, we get -0.12 nm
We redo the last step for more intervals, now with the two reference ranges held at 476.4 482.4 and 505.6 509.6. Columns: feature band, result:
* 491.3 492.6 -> 0.02 nm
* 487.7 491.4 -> 0.06 nm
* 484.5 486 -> 0.10 nm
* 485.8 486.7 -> 0.24 nm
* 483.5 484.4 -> 0.02 nm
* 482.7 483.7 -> 0.02 nm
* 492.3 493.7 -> 0.02 nm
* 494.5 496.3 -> 0.02 nm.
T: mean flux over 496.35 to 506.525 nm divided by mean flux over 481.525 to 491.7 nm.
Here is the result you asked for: 1.0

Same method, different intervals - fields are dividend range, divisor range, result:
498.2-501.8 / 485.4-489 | 1.07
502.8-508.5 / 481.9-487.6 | 1.04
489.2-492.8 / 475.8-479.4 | 0.97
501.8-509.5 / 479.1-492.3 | 1.00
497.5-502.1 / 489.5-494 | 0.98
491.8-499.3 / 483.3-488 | 1.07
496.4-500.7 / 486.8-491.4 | 1.00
